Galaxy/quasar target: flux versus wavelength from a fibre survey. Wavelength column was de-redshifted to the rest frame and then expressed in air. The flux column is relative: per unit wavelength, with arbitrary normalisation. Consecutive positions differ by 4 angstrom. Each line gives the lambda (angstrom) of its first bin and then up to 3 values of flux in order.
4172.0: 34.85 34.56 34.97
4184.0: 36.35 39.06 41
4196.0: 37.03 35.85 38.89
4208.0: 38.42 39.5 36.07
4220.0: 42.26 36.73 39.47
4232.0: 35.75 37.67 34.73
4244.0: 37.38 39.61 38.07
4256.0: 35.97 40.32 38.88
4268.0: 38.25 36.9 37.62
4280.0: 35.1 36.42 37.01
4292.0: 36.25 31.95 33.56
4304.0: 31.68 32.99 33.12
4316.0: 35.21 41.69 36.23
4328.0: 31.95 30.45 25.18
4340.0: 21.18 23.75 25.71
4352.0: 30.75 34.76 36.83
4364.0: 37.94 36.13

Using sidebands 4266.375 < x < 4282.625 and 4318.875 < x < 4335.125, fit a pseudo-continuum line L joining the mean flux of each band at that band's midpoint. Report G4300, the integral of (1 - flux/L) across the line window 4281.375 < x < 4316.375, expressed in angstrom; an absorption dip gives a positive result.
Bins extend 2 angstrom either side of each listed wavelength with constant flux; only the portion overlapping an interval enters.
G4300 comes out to 1.4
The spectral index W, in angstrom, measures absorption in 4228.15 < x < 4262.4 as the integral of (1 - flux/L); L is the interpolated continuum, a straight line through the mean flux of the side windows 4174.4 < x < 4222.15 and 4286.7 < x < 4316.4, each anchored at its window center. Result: -1.5 angstrom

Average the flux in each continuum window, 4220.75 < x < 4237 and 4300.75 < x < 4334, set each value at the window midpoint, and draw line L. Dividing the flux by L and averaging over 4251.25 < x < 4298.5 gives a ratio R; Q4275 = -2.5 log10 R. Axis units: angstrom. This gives -0.03 mag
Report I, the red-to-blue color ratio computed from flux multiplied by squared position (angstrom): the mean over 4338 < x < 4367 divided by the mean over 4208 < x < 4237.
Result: 0.8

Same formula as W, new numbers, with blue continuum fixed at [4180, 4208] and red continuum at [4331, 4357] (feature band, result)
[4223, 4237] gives -0.9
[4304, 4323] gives -4.0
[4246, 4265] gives -2.9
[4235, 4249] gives -1.1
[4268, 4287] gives -2.9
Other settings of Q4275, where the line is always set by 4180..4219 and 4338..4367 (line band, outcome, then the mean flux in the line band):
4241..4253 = -0.07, 38.1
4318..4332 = -0.13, 35.7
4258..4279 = -0.11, 38.2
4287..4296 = -0.07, 35.5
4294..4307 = 0.02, 32.4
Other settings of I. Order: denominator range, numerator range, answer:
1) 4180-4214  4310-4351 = 0.85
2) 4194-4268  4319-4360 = 0.84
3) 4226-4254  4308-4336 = 0.94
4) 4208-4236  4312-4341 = 0.88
